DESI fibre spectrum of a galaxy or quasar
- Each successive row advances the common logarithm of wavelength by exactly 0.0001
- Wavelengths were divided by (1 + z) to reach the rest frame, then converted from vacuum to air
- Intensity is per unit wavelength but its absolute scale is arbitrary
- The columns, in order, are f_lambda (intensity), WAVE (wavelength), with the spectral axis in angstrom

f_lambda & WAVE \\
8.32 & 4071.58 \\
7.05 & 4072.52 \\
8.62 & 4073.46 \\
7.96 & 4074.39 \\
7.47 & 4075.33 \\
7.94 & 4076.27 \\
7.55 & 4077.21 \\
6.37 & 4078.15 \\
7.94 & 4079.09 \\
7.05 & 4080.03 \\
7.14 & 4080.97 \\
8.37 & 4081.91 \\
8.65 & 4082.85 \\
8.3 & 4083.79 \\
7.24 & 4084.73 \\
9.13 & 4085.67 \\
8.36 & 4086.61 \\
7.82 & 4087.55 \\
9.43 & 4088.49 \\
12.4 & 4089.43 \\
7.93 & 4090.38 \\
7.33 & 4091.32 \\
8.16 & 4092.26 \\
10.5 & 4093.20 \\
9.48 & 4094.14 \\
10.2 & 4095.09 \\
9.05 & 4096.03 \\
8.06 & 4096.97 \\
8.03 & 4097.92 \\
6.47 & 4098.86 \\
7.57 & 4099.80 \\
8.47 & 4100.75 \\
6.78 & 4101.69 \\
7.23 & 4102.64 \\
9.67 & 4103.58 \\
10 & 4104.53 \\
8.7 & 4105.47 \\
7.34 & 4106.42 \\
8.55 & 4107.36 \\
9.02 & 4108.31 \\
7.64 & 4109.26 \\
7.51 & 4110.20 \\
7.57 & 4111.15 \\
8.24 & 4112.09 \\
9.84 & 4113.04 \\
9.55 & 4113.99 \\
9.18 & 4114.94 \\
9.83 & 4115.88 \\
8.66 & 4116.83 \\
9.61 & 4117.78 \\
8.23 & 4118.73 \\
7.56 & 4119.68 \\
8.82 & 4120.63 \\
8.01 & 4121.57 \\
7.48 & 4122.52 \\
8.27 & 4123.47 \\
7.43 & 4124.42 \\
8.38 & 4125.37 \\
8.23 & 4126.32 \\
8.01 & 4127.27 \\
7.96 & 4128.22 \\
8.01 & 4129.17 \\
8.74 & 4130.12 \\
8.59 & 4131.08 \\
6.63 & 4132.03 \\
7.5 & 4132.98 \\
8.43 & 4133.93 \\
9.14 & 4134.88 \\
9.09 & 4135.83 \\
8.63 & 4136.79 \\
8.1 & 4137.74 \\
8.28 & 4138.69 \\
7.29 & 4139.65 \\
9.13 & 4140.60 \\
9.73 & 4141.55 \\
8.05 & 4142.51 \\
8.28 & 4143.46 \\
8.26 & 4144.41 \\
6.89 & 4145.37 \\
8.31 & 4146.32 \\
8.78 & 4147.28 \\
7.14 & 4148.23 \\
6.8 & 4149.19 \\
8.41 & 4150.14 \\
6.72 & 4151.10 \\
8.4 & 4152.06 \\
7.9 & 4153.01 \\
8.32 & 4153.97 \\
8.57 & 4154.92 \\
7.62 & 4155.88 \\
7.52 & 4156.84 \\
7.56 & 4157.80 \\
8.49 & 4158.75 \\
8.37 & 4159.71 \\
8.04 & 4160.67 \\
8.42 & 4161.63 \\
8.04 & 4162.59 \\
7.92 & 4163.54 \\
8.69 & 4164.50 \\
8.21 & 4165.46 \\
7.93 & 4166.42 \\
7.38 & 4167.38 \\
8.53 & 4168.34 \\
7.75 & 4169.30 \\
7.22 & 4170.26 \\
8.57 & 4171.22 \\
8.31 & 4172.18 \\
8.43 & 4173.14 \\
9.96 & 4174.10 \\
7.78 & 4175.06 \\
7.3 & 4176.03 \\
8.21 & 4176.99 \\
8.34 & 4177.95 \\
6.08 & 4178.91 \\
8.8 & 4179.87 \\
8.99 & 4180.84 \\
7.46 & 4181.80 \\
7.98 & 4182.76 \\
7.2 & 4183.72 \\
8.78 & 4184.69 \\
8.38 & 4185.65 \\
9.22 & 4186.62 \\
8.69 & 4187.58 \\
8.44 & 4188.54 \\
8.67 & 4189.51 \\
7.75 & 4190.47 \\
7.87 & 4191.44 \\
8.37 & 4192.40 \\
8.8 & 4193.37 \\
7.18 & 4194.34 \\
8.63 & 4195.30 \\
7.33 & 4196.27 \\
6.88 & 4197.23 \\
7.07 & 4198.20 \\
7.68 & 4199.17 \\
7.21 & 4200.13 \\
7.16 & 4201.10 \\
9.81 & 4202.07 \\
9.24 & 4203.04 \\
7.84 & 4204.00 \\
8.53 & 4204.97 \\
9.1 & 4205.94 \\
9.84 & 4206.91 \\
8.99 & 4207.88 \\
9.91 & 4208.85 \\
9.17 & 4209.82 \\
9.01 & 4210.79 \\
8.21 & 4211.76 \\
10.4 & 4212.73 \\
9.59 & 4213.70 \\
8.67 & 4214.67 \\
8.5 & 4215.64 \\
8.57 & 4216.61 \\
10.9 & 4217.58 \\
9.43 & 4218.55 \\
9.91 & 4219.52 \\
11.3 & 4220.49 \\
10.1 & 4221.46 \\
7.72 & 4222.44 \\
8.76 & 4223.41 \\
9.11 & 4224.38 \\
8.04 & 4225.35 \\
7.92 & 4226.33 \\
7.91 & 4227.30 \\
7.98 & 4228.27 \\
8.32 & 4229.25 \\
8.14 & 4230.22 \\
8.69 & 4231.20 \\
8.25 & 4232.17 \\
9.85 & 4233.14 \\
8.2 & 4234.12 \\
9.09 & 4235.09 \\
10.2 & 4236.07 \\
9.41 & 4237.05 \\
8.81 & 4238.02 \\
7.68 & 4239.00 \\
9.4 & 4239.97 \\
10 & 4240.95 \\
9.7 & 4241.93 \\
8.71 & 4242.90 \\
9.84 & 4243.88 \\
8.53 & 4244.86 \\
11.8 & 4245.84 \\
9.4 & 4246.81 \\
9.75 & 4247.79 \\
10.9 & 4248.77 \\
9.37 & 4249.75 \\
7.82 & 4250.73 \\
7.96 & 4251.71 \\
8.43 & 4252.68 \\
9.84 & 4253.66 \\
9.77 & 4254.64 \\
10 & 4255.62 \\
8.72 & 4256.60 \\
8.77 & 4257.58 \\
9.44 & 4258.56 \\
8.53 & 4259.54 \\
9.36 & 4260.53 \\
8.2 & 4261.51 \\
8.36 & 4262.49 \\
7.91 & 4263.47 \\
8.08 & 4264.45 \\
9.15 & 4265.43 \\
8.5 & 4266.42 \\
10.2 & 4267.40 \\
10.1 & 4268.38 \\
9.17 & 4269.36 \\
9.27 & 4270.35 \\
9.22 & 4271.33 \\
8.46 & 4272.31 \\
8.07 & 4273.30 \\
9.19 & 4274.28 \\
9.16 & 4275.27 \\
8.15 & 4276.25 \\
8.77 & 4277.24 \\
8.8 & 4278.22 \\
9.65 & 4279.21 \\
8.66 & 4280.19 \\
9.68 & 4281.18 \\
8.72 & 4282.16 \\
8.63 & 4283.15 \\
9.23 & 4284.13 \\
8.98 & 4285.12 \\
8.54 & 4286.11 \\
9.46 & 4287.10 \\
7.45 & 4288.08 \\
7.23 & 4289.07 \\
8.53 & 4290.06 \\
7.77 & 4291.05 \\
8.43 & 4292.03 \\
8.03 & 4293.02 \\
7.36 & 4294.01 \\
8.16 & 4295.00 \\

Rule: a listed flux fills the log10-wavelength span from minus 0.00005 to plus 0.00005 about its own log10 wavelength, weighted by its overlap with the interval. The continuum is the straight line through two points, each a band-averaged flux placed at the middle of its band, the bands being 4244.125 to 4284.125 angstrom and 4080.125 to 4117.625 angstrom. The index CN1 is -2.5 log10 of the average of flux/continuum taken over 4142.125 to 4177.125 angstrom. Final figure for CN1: 0.09 mag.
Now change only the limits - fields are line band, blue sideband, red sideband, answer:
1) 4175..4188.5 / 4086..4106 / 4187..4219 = 0.064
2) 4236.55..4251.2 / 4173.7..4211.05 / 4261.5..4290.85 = -0.098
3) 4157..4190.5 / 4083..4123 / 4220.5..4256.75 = 0.083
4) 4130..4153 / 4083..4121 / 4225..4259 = 0.077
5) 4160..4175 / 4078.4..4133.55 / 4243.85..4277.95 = 0.056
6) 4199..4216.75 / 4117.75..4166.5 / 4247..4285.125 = -0.031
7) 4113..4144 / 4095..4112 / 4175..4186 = -0.043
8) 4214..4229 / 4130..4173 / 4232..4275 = -0.022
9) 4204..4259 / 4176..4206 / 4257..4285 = -0.078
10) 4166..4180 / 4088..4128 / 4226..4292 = 0.088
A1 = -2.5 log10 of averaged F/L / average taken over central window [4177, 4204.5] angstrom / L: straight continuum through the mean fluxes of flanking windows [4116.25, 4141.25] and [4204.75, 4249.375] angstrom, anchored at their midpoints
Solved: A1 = 0.10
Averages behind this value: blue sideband 8.26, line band 8.07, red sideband 9.18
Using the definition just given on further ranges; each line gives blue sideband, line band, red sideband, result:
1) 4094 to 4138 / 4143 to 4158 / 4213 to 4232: 0.093 mag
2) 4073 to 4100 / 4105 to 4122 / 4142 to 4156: -0.055 mag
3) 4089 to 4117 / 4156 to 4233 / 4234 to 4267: 0.063 mag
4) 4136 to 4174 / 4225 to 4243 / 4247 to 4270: 0.010 mag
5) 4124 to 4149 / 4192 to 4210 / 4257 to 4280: 0.024 mag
